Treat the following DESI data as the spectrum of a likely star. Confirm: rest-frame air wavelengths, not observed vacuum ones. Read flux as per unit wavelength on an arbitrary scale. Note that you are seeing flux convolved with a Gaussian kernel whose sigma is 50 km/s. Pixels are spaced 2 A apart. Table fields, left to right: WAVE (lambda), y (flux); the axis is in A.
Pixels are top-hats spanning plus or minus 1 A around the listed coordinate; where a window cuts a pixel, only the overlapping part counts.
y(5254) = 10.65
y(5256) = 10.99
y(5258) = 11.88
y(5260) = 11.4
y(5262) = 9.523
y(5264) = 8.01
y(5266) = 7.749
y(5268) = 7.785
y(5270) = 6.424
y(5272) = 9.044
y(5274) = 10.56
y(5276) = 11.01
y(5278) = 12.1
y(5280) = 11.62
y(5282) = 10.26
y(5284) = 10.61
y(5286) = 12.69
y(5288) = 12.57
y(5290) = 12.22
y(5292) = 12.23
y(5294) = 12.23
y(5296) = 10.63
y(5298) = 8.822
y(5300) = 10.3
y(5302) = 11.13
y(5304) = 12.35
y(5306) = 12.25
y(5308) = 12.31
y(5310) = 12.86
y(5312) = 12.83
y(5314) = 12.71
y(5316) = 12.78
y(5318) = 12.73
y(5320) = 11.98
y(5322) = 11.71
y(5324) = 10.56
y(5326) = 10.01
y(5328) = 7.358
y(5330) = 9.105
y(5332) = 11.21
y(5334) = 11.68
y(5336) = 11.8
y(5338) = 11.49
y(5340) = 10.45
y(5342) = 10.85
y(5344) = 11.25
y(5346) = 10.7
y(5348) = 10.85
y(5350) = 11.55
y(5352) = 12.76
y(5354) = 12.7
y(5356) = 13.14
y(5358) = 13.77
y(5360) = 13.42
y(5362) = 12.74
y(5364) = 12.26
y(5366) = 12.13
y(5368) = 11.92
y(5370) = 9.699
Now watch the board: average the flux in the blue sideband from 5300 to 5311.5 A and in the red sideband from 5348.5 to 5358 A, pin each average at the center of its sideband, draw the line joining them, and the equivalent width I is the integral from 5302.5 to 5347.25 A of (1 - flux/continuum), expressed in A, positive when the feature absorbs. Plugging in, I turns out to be 3.10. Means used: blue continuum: 12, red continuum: 12.6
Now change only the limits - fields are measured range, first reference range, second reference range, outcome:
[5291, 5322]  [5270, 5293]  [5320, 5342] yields -2.9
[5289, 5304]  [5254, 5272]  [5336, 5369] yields -1.3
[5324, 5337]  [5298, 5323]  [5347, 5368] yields 2.1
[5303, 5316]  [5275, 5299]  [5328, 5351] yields -1.6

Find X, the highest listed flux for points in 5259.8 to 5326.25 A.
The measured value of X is 12.86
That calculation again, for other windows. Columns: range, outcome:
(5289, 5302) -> 12.23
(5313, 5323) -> 12.78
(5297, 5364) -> 13.77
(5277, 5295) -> 12.69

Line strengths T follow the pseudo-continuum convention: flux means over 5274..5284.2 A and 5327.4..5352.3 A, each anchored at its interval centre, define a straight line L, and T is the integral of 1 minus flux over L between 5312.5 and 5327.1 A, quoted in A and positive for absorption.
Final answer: -1.14 A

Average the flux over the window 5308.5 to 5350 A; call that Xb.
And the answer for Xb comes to 11.3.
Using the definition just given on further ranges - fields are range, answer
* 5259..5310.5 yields 10.7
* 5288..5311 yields 11.6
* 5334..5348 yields 11.1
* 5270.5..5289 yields 11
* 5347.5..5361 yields 12.7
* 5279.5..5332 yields 11.4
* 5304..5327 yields 12.1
